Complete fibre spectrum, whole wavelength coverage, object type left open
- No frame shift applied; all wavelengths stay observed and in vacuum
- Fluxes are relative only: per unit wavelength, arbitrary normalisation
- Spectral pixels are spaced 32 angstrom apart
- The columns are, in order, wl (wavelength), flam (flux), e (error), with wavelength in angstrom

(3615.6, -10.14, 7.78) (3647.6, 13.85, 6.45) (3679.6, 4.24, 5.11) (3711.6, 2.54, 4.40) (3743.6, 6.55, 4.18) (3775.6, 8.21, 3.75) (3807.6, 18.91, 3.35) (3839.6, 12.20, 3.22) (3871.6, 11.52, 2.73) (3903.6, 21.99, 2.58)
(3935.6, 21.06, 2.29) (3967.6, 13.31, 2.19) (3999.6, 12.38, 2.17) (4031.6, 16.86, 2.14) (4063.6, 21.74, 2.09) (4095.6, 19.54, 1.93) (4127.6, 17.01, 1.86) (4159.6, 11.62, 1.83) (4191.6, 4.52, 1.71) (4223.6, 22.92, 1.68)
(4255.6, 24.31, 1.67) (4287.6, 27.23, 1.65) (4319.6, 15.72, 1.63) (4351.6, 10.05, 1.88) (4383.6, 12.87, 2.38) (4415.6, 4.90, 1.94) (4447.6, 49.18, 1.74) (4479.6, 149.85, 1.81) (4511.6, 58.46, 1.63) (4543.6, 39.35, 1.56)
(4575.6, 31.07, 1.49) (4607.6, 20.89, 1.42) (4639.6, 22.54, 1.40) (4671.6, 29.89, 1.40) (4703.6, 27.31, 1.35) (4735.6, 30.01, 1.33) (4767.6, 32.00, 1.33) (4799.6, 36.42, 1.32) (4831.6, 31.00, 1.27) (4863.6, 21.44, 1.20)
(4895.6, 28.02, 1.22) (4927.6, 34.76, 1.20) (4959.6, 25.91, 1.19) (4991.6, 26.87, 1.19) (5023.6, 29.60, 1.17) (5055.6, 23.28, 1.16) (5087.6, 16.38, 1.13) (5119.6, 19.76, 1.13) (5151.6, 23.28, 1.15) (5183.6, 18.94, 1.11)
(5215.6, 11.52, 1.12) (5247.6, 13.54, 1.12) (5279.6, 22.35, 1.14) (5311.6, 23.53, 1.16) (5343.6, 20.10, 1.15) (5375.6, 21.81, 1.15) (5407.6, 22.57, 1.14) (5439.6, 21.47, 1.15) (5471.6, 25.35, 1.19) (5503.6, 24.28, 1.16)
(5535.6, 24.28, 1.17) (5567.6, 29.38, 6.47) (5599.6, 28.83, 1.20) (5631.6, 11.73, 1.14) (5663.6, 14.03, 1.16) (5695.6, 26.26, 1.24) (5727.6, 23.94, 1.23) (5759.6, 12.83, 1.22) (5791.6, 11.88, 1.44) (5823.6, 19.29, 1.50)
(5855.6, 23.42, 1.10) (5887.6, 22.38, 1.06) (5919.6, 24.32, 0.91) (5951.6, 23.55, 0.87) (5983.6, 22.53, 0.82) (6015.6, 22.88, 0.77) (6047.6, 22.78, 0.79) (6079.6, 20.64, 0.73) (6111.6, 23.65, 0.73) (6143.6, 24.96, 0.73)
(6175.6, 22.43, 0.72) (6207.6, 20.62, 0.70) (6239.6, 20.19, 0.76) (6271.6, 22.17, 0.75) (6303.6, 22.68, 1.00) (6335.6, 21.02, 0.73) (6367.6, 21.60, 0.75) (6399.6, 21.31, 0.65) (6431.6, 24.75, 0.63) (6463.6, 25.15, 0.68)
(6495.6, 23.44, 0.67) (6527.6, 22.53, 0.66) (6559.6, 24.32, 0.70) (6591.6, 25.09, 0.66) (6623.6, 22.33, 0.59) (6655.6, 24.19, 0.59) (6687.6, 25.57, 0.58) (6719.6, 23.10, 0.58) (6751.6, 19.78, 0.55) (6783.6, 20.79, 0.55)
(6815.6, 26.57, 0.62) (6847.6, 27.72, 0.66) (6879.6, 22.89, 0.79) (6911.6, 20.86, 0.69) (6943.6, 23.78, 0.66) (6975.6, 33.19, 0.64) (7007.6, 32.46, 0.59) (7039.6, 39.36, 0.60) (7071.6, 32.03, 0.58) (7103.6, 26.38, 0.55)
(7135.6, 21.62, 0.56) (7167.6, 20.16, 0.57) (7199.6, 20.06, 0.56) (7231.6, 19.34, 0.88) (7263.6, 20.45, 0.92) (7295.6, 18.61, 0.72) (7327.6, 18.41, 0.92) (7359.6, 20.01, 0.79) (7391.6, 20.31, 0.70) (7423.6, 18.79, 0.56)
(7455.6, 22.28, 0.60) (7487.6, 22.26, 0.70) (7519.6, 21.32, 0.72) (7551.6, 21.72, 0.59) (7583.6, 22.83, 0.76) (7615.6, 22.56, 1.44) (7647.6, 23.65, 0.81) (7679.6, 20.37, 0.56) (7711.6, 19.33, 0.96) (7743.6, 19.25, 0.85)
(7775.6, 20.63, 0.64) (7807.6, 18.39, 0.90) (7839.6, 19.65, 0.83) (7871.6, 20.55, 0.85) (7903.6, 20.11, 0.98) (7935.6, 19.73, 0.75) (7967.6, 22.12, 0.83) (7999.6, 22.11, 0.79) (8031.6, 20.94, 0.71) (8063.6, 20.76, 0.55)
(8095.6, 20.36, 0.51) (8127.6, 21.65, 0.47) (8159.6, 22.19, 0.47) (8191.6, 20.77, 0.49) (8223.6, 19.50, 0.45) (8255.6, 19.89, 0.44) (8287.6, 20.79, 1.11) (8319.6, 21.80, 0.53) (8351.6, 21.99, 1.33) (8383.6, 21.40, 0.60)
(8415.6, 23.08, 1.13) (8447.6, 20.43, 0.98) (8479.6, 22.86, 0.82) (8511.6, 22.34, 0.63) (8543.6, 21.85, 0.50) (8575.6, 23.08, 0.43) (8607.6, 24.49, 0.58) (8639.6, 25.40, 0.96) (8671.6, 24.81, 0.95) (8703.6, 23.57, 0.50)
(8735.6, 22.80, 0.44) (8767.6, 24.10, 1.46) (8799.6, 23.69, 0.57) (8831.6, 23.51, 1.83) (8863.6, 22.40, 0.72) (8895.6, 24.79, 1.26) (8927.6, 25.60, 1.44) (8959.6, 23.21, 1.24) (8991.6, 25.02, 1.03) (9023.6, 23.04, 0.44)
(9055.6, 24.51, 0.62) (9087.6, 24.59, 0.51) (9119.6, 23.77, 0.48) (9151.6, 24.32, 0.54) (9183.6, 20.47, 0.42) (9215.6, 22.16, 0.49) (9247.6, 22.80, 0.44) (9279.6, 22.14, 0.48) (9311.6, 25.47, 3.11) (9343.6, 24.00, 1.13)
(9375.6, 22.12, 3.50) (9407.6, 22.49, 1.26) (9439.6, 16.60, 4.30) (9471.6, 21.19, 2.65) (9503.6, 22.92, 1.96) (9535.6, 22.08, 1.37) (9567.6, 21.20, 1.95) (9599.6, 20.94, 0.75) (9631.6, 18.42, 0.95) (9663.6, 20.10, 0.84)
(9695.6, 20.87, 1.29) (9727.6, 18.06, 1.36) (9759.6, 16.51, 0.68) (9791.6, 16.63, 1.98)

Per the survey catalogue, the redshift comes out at 2.652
